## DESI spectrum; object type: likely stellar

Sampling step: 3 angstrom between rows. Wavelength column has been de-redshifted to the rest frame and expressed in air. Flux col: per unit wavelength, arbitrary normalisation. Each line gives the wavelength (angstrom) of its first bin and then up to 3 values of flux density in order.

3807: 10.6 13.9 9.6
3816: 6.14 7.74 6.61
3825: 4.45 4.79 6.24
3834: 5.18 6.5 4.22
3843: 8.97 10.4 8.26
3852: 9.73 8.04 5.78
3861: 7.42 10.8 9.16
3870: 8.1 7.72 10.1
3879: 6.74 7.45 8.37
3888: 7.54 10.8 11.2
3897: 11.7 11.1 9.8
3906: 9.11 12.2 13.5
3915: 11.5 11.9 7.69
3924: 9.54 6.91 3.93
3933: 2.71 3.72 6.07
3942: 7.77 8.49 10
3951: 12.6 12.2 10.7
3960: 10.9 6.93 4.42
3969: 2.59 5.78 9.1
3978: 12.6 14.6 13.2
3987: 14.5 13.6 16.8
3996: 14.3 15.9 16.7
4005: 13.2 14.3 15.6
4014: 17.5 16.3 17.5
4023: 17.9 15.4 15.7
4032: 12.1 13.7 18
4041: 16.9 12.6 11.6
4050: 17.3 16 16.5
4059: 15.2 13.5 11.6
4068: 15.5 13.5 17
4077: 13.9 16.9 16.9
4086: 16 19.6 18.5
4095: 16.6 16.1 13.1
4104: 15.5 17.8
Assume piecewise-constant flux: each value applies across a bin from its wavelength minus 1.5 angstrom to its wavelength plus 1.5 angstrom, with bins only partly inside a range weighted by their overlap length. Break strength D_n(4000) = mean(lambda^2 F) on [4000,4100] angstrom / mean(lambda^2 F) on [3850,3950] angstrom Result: 1.9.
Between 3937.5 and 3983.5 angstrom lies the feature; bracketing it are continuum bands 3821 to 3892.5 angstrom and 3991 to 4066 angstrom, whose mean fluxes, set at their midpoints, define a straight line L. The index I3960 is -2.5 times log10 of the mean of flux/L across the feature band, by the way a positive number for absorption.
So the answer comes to 0.33 mag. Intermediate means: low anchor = 7.65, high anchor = 15.3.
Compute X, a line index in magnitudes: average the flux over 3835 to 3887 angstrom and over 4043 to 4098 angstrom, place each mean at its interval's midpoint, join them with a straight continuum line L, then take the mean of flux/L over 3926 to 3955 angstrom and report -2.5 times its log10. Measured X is 0.436 mag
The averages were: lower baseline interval 8.07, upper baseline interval 15.5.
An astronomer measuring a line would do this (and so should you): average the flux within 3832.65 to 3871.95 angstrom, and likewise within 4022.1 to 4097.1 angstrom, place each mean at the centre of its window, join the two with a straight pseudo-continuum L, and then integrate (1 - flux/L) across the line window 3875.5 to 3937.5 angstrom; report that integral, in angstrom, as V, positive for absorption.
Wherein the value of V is 5.5 angstrom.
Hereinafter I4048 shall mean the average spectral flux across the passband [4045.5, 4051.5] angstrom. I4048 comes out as 14.5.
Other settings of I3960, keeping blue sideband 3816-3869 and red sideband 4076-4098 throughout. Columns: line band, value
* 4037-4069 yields 0.046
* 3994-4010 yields -0.106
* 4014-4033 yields -0.118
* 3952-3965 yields 0.176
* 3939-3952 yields 0.233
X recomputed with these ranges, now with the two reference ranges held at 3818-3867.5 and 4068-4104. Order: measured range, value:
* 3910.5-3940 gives 0.29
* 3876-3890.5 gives 0.09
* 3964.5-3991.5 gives 0.22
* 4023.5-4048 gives -0.03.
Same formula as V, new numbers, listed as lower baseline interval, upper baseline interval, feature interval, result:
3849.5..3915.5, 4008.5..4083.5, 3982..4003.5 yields -2.5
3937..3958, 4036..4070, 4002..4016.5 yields -3.1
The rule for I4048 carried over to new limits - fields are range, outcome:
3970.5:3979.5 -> 9.16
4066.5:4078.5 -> 15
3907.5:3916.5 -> 12.4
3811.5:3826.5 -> 6.91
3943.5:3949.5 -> 9.24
